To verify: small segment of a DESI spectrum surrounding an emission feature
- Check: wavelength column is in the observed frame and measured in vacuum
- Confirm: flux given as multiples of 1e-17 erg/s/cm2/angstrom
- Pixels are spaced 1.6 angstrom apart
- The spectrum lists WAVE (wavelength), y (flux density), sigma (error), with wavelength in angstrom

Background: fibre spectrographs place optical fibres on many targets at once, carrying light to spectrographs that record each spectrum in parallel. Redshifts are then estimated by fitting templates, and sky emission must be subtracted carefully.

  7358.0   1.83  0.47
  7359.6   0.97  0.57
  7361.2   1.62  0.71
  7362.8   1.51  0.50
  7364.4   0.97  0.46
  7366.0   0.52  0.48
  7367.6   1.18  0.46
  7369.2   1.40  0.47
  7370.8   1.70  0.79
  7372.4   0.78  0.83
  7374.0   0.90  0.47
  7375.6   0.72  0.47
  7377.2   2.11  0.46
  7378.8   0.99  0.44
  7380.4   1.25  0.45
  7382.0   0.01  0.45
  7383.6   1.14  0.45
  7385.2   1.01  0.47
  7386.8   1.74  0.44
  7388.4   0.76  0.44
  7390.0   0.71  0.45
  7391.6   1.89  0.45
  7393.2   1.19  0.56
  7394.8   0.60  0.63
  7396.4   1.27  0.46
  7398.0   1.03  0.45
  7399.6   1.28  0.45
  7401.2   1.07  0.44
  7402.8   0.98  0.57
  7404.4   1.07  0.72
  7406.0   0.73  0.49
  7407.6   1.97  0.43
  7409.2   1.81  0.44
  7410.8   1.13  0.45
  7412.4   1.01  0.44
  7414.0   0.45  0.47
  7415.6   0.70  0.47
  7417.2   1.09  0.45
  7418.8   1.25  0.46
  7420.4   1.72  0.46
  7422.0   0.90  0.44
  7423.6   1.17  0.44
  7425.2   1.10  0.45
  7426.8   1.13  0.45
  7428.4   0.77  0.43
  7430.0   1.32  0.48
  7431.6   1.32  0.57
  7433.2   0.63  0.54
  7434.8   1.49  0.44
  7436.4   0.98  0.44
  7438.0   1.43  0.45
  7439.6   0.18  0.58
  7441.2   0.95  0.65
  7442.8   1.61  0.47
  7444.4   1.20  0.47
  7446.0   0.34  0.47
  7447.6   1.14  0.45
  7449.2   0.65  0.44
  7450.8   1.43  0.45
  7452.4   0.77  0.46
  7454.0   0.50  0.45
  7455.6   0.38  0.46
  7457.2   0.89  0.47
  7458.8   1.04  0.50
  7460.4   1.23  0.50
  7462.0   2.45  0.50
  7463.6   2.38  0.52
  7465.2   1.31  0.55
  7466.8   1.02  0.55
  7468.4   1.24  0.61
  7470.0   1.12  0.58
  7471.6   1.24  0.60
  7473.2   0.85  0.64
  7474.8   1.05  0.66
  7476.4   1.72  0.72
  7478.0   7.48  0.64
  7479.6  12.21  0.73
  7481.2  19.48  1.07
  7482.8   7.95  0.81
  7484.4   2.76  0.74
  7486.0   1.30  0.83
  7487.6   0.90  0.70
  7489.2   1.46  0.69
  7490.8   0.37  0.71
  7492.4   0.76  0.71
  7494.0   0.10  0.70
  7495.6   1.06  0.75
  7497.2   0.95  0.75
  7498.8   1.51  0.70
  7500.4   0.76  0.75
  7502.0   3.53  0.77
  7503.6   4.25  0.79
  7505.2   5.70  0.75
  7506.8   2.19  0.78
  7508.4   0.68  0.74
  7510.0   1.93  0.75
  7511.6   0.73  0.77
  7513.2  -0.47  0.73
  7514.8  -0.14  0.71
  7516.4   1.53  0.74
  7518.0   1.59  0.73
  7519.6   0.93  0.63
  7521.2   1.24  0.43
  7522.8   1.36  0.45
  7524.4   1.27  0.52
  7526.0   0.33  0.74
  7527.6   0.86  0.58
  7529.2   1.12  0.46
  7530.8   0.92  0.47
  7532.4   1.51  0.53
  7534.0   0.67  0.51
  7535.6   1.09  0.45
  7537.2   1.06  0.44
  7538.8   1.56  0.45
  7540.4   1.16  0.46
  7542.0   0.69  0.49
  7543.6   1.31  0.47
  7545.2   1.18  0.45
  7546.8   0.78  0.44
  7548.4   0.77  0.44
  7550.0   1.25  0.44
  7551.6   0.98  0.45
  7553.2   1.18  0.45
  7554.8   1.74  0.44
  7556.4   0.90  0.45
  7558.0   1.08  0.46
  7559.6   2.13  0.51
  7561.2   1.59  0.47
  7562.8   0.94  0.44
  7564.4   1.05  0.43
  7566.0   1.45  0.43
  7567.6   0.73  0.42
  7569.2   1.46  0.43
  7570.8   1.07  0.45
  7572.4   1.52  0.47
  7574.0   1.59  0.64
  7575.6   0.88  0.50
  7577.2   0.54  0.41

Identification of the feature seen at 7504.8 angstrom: [N II]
